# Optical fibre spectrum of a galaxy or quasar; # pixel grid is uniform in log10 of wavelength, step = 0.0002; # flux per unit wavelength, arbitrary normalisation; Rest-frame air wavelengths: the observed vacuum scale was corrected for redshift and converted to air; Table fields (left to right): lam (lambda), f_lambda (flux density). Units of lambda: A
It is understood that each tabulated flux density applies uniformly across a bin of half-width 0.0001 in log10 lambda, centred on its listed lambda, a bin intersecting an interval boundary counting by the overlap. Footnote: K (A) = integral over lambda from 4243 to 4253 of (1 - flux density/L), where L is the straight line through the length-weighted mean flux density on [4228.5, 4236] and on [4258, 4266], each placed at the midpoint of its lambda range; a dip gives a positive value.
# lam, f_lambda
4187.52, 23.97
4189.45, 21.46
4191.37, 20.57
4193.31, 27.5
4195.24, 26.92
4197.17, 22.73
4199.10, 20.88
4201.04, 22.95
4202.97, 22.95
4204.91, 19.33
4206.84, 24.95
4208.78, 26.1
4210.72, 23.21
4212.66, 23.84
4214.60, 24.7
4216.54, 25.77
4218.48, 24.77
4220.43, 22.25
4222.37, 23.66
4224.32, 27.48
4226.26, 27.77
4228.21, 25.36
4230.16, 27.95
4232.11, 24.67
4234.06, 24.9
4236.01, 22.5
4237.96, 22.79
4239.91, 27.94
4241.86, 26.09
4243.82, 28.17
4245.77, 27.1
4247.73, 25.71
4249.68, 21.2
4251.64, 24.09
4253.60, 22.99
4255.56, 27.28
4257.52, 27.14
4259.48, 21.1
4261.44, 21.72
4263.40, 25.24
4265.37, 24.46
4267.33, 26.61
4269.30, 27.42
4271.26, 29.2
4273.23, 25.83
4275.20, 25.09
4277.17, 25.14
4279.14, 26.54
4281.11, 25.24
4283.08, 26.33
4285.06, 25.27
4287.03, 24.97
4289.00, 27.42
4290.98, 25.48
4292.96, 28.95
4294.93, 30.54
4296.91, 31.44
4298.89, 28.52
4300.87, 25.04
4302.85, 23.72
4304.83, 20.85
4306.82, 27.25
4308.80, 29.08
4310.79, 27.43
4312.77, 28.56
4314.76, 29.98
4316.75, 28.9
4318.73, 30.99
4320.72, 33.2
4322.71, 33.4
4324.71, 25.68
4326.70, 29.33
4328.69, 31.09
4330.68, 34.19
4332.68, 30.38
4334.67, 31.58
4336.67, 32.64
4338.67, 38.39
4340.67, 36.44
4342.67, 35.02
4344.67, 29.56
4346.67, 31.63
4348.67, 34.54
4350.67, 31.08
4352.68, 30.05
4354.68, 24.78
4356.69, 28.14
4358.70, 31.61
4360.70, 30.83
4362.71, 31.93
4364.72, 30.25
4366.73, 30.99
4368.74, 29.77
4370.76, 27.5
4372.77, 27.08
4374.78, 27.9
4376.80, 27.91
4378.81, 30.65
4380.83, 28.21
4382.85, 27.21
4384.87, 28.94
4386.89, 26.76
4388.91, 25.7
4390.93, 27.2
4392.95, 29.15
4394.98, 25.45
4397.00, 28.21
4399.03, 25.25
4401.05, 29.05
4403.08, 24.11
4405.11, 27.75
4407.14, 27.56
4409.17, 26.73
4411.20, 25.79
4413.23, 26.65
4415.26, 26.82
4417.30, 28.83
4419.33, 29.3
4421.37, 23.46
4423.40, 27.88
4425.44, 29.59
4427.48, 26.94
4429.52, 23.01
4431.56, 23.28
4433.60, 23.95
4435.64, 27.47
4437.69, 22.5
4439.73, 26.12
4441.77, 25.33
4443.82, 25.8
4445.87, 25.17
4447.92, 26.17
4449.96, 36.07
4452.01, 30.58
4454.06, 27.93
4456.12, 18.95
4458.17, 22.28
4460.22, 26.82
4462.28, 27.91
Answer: -0.3 A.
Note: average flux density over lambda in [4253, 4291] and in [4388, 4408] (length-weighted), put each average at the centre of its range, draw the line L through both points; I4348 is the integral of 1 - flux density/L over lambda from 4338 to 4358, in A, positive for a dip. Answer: -4.1 A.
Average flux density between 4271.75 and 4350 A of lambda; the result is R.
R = 29.1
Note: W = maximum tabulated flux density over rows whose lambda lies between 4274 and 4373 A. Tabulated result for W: 38.39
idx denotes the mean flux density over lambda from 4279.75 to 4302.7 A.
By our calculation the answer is 27.1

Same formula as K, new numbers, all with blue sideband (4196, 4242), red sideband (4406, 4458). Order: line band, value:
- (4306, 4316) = -1.28 A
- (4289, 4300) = -1.62 A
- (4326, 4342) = -4.80 A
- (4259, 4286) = -0.60 A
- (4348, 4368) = -3.61 A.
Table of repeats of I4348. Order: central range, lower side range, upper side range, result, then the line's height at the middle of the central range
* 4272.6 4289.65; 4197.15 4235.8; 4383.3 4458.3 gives -0.5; 25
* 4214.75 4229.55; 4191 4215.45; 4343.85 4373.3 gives -0.5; 24.4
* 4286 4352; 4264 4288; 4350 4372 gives -4.8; 27.9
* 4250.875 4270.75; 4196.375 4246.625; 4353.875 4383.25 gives 0.7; 25.8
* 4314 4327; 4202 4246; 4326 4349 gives 0.6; 31.7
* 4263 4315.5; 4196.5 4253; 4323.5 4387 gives 1.4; 27.5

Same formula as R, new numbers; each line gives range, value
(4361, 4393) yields 28.6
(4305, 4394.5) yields 29.9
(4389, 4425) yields 27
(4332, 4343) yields 34.1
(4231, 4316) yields 26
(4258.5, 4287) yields 25.4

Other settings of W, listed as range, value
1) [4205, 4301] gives 31.44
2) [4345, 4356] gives 34.54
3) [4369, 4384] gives 30.65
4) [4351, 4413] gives 31.93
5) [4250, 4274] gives 29.2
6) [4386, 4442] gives 29.59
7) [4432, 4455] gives 36.07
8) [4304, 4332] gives 34.19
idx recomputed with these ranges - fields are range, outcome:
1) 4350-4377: 29.3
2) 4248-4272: 24.9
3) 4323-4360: 31.5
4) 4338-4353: 33.4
